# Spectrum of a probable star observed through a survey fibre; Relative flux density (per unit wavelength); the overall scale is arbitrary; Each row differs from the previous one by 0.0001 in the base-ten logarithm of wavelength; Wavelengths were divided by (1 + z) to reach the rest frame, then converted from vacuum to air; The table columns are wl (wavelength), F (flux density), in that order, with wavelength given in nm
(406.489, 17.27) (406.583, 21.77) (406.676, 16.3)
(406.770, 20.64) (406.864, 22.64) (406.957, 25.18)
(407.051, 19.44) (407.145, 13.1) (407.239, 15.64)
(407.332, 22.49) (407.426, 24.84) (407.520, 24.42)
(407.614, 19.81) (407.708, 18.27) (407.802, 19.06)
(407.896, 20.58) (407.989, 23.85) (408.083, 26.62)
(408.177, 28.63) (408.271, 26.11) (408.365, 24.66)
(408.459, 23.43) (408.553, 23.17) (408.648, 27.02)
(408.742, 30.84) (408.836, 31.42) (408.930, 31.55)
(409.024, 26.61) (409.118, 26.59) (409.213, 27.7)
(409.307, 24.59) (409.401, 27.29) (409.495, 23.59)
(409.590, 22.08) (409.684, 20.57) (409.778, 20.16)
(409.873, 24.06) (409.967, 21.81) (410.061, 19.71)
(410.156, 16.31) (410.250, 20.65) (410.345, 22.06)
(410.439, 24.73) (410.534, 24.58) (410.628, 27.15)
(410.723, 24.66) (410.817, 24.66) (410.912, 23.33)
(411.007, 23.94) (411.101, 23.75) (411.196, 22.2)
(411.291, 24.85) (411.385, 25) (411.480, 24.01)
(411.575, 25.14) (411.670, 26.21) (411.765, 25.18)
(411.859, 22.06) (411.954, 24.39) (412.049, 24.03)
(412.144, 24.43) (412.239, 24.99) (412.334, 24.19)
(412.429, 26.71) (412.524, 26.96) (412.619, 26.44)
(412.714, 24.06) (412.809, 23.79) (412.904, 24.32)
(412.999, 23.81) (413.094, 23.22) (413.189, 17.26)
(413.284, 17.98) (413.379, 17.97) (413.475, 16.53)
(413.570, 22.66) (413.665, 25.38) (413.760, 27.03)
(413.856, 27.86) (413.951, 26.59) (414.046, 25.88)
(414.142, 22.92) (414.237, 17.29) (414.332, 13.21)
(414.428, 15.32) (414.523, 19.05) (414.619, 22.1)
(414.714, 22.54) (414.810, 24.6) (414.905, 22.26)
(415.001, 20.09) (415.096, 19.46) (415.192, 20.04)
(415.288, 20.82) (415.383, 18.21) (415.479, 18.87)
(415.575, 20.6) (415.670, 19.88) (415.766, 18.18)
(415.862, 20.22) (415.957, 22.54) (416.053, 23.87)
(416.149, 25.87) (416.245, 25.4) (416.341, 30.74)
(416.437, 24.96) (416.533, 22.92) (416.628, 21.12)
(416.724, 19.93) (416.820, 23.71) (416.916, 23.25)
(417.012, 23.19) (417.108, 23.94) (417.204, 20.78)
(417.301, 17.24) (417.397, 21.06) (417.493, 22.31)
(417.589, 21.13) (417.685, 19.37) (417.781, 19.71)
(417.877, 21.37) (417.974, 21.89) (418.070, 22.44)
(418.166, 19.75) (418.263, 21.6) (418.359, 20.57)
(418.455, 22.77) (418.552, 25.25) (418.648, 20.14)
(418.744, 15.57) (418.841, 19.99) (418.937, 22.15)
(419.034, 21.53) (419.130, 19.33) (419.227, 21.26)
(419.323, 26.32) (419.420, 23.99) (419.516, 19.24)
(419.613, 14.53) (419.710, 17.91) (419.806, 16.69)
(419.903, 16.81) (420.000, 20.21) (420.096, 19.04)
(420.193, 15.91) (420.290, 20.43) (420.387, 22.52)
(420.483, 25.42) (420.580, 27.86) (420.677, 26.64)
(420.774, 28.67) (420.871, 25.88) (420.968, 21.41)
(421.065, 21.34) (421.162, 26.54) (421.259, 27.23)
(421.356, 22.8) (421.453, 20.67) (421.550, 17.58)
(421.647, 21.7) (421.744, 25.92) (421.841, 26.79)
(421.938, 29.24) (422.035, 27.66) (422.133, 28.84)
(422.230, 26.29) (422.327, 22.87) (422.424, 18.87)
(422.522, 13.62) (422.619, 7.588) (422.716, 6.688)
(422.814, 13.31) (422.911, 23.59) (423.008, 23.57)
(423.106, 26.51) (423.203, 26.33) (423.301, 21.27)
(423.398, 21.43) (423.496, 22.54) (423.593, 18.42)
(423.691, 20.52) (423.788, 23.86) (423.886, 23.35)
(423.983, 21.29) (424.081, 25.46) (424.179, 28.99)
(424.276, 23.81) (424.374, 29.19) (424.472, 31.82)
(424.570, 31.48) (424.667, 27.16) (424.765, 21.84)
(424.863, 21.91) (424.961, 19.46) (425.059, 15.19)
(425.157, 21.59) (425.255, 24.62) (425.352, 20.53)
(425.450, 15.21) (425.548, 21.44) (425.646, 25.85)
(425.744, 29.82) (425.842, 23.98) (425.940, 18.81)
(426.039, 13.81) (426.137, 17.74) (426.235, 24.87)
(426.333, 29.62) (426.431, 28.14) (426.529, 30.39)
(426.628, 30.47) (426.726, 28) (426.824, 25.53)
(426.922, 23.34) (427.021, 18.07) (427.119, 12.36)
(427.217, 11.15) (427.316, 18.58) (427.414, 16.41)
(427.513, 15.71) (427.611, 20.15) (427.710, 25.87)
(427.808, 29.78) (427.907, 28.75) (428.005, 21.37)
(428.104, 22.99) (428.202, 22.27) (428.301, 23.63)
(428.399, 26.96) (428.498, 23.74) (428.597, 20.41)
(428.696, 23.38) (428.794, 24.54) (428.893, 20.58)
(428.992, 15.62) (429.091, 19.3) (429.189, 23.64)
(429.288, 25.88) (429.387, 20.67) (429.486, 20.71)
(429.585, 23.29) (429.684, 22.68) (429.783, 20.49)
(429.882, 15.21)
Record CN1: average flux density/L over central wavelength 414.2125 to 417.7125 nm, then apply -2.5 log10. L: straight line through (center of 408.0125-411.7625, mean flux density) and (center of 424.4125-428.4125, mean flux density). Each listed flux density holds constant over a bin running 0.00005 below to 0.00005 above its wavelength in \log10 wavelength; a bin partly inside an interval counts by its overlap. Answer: 0.13 mag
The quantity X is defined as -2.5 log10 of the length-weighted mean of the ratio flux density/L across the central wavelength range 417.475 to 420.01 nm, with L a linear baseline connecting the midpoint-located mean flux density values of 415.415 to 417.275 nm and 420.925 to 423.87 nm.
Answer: 0.09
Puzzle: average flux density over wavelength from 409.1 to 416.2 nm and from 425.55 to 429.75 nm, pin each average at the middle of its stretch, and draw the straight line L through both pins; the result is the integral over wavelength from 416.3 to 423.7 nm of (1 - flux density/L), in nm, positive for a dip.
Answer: 0.31 nm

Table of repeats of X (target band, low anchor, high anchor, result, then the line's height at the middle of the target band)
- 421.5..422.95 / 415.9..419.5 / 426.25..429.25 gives 0.09 mag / 22.4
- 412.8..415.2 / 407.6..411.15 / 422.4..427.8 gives 0.10 mag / 23.5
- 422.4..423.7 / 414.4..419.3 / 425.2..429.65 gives 0.17 mag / 22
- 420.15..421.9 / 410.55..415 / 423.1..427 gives 0.00 mag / 23.6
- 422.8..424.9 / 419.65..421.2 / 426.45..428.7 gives -0.09 mag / 22.3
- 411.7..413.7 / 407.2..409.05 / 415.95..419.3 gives 0.01 mag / 23.3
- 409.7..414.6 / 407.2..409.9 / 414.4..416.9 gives 0.01 mag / 23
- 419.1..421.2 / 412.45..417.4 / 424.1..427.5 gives 0.04 mag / 22.5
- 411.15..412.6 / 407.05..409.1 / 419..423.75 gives -0.07 mag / 23.2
